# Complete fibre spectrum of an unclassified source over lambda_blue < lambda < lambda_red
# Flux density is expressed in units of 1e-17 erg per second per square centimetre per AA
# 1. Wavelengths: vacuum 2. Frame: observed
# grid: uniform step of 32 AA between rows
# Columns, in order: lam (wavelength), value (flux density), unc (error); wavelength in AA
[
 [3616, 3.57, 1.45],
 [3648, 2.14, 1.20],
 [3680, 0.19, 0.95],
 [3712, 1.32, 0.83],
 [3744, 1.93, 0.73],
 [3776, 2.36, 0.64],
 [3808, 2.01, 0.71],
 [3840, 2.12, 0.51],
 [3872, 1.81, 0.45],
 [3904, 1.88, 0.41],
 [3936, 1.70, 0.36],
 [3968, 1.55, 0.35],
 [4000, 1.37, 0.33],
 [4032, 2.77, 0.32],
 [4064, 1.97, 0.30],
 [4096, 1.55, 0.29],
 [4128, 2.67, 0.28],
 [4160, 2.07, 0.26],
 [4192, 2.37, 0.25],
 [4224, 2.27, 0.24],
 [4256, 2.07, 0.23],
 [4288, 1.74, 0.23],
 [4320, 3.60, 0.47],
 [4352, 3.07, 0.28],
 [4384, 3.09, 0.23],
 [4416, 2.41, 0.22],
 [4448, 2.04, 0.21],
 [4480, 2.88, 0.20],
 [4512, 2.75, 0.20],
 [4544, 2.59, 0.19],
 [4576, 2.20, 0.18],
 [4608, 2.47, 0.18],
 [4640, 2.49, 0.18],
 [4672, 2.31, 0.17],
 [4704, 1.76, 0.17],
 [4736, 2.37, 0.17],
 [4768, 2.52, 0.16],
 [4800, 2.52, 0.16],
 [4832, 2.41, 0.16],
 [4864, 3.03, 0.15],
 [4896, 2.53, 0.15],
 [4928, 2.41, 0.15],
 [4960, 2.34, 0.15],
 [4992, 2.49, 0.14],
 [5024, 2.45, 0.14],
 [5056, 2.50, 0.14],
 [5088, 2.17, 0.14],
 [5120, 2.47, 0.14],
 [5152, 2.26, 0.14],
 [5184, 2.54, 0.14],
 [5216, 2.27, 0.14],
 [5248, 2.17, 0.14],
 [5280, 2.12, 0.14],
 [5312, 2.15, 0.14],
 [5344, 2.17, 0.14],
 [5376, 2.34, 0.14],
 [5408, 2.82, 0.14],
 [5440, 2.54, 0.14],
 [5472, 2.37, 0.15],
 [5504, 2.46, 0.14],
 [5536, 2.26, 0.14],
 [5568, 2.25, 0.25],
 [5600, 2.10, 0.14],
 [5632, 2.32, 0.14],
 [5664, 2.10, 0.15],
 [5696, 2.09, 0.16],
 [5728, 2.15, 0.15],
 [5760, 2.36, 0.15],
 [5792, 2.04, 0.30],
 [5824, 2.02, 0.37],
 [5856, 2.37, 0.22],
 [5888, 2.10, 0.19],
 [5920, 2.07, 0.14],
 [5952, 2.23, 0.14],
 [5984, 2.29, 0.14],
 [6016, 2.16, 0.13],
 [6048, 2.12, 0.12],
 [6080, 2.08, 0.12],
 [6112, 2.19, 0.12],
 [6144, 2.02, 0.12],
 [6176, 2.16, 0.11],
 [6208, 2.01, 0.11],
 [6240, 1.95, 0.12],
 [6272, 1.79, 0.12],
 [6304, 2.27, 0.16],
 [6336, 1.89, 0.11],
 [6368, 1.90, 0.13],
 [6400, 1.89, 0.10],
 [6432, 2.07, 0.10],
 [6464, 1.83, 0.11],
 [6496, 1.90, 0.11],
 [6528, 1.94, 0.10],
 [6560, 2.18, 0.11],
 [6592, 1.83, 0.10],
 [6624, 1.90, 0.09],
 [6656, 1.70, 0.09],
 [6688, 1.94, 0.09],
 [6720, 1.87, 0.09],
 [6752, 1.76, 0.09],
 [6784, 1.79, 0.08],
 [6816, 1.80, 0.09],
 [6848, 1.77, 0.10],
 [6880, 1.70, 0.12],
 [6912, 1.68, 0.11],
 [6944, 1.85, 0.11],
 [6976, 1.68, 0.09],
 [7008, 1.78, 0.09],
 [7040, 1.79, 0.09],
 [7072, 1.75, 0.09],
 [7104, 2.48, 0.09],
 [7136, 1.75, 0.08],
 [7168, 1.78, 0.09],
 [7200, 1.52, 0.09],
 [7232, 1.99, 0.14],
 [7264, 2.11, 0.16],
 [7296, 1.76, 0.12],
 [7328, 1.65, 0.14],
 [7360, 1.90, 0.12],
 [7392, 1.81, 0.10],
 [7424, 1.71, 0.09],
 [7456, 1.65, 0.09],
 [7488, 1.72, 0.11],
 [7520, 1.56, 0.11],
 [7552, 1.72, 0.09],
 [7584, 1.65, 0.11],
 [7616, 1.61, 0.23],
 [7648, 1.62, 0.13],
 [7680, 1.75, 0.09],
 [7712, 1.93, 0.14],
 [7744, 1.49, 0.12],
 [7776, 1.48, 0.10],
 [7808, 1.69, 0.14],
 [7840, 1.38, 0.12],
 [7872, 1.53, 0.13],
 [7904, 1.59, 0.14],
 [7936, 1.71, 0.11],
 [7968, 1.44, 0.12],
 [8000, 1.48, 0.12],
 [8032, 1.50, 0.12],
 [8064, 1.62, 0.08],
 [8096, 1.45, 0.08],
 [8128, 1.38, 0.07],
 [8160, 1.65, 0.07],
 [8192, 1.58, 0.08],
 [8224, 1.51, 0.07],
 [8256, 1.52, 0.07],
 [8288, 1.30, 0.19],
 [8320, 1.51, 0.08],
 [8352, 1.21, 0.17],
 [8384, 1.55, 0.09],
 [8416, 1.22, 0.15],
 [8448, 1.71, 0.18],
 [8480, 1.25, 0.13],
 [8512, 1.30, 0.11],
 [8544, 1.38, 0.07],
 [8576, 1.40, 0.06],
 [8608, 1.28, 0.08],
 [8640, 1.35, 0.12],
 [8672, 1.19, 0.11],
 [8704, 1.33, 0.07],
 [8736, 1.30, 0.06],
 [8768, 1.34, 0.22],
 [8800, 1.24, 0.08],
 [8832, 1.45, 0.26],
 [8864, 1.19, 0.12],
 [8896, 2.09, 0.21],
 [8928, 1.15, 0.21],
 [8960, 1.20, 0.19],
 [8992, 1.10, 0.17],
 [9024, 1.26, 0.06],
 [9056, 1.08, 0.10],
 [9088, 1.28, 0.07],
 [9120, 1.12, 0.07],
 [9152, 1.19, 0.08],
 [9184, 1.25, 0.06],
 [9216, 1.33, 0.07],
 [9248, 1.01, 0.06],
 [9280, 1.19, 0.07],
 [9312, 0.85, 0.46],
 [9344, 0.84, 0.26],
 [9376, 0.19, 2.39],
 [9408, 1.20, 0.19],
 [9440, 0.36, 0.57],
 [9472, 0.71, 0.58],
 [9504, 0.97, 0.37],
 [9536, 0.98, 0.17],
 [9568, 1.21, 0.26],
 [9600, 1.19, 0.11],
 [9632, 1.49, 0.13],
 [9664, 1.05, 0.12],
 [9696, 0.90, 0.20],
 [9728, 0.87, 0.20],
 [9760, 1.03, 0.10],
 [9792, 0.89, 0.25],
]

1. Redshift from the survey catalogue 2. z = 0.08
